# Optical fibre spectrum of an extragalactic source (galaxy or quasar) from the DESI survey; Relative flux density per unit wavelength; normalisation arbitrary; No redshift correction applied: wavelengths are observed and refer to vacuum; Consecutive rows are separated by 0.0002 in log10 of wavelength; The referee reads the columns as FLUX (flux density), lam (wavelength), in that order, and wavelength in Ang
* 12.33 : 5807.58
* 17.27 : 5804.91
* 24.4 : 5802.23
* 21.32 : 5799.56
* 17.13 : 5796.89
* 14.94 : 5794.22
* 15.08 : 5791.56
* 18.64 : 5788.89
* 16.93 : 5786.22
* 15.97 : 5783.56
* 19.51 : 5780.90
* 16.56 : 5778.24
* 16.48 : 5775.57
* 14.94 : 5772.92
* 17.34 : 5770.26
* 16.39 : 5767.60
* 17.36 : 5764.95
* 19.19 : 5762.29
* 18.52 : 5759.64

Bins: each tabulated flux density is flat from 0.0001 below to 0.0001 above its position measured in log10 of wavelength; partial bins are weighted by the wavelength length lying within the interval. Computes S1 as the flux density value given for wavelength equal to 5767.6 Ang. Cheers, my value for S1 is 16.39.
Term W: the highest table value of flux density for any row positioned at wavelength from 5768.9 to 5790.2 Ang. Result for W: 19.51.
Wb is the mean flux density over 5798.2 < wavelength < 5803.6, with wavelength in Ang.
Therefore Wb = 22.8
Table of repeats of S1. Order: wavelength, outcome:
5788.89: 18.64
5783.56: 15.97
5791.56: 15.08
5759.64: 18.52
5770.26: 17.34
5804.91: 17.27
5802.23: 24.4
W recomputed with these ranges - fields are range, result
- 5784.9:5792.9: 18.64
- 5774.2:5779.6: 16.56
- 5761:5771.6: 19.19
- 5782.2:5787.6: 16.93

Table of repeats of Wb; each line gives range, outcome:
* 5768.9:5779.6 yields 16.3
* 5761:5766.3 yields 18.3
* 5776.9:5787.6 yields 17.2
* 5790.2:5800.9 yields 17.1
